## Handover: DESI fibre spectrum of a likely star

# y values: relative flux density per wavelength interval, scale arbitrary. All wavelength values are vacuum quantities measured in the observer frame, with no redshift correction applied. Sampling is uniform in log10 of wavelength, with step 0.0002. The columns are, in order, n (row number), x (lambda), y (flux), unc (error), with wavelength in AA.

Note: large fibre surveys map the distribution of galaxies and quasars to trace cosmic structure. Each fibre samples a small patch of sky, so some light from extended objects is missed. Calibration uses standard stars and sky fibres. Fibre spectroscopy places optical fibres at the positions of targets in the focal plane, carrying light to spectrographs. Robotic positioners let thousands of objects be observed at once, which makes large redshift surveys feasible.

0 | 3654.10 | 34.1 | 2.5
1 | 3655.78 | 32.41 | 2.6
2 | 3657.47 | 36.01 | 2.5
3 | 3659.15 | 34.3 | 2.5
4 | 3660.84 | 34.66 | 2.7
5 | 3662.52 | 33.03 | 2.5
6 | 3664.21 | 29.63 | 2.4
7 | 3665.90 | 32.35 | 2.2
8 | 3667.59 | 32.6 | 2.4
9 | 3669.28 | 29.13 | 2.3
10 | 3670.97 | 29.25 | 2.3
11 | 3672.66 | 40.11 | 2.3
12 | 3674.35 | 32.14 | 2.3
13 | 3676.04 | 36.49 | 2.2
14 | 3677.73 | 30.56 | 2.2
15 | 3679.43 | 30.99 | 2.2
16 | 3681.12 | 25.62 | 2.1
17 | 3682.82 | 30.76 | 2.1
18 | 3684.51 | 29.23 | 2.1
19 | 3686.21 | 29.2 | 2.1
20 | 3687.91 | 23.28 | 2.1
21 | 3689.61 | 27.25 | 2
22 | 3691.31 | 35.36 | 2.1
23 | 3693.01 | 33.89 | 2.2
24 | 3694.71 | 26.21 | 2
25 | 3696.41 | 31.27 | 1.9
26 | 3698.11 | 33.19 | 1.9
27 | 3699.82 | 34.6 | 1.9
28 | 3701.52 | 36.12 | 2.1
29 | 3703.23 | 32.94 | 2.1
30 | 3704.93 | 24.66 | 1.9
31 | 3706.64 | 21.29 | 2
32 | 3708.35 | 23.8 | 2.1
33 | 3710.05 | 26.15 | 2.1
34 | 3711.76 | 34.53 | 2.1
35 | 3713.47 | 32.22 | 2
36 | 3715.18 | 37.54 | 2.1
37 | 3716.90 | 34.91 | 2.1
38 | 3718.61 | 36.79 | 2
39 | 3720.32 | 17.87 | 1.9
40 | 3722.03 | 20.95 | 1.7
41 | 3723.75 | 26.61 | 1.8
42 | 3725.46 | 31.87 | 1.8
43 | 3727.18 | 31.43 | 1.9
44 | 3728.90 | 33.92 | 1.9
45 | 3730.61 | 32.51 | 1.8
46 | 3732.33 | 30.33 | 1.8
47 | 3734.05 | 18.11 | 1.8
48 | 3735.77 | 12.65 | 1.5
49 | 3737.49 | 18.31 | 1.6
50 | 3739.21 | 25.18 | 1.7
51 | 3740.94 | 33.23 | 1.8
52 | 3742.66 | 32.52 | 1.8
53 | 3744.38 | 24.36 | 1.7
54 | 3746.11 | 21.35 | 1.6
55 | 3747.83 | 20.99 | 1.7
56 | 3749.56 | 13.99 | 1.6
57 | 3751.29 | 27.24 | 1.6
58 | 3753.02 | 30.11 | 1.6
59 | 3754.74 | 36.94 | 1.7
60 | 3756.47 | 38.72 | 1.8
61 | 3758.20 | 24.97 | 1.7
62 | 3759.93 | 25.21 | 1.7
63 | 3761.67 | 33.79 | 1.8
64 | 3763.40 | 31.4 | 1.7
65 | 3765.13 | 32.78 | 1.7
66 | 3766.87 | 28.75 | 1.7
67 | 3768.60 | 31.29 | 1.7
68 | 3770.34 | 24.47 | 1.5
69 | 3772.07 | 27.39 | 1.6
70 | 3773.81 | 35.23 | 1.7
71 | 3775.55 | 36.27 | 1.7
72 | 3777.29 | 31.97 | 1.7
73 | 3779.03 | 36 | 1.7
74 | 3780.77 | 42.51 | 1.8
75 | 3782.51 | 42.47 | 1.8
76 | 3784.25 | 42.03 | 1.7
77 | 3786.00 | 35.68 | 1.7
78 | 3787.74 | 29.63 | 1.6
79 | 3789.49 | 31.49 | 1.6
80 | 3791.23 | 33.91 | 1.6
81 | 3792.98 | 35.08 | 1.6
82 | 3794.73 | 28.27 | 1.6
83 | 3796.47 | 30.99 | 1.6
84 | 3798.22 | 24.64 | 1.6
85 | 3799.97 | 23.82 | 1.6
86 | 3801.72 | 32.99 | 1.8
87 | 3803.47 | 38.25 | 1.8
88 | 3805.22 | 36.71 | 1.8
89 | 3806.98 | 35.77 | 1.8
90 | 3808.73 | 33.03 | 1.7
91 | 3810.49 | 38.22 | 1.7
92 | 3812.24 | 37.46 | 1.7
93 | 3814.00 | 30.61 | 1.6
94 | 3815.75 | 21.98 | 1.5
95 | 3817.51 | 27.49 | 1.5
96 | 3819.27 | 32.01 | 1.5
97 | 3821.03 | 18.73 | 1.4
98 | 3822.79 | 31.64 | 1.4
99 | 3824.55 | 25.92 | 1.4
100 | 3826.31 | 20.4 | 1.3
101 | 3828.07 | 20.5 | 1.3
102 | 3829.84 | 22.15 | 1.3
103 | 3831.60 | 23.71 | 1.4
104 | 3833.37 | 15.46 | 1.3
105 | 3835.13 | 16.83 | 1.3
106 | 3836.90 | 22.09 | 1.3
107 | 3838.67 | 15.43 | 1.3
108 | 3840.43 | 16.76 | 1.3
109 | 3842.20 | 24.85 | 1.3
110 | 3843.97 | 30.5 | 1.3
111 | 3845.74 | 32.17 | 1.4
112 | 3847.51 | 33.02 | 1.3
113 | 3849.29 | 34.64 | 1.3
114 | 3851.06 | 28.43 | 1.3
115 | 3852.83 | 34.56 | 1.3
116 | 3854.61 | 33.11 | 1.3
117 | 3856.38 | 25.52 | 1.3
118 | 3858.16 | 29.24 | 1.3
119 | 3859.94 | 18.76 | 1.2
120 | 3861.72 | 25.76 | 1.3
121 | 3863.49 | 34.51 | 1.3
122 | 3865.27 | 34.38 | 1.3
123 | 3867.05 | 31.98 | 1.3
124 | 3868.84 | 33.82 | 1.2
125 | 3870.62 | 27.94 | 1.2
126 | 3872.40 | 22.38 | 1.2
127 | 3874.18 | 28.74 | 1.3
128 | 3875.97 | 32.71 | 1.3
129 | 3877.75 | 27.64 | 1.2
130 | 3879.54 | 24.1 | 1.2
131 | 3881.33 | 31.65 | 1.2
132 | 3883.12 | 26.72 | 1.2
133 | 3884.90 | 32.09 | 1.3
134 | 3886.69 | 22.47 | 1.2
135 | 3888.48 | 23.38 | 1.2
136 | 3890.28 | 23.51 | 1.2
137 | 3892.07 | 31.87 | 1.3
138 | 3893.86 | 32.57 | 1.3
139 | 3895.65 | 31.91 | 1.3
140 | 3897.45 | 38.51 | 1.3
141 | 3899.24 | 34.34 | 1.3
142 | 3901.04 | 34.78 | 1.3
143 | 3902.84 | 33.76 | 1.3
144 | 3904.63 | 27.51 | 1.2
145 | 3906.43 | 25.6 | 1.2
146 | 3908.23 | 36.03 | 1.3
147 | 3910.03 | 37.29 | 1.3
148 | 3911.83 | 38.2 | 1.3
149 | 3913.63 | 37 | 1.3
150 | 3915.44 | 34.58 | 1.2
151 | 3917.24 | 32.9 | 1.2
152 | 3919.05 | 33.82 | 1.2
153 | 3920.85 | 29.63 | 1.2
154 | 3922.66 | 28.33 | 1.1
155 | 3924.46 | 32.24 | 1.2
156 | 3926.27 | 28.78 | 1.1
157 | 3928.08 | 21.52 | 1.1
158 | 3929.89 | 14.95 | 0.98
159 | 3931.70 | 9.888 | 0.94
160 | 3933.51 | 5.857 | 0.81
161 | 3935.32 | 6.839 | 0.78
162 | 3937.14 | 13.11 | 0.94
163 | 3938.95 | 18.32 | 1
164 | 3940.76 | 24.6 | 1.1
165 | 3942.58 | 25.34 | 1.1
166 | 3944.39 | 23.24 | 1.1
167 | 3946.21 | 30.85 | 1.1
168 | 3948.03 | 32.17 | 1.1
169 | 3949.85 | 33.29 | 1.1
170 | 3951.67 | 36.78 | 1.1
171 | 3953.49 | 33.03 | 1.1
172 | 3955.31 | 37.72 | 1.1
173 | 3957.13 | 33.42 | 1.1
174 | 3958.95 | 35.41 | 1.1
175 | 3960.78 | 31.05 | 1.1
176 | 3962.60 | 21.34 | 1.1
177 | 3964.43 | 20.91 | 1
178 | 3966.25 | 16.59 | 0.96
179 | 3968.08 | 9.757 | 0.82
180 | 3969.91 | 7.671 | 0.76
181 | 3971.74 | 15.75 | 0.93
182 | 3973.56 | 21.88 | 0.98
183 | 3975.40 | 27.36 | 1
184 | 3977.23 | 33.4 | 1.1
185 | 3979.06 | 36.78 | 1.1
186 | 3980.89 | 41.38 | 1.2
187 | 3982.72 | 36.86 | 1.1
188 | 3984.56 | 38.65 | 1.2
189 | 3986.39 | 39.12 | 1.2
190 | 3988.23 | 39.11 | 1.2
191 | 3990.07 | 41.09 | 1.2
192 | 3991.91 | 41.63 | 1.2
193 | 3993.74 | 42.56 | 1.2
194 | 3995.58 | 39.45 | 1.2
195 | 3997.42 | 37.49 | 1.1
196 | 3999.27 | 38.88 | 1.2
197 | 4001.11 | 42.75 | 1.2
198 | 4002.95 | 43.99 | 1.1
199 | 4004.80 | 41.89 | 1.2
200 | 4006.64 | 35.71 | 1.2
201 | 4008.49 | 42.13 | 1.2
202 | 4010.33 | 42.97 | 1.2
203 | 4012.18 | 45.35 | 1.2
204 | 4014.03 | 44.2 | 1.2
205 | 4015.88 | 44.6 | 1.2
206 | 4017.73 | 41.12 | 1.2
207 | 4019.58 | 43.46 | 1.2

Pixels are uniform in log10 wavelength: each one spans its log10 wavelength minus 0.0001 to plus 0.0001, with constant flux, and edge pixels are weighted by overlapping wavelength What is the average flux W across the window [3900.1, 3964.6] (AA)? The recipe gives 27.9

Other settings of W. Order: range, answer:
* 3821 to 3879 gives 26.6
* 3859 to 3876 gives 28.9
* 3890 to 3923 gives 33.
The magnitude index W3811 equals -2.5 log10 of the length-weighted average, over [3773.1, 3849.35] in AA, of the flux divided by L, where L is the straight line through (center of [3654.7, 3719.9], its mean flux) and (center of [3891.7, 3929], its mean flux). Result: 0.08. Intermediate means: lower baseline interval 31.4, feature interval 29.7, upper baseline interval 32.4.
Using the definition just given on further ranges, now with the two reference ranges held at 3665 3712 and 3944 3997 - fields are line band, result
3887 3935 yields 0.08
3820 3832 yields 0.30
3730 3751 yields 0.28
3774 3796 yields -0.15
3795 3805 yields 0.01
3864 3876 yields 0.02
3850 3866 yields 0.05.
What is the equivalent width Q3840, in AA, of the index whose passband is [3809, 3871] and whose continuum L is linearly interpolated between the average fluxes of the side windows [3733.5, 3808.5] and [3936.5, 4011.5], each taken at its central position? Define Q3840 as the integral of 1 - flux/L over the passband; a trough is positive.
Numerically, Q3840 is 7.3 AA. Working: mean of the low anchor 30.3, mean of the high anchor 32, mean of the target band 27.2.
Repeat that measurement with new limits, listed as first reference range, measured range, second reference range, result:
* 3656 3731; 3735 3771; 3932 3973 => 2.4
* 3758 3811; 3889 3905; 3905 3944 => -3.1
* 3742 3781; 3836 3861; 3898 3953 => 1.3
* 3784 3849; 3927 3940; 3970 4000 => 7.8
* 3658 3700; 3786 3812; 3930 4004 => -1.9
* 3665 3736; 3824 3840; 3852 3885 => 5.1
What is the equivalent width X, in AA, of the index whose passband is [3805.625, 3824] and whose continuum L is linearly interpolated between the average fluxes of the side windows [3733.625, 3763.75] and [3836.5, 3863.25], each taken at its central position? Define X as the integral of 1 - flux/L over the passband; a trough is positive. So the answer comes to -2.7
